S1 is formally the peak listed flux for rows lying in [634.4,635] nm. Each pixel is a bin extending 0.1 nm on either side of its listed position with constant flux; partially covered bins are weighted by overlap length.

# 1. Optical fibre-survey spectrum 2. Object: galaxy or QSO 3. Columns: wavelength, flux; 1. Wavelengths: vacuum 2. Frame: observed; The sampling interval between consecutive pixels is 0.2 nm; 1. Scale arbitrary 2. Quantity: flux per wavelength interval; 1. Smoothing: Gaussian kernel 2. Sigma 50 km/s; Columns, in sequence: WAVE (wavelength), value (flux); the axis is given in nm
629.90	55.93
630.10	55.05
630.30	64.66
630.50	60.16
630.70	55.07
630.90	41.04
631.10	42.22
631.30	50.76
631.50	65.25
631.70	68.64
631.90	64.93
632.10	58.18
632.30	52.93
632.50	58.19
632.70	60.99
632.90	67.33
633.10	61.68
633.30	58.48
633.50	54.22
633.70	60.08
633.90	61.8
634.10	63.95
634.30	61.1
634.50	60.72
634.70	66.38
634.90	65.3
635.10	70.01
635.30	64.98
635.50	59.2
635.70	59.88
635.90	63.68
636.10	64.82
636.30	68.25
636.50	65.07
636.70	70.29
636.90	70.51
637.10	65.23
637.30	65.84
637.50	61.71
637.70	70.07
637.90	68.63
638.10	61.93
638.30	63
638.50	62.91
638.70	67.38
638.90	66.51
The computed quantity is 66.38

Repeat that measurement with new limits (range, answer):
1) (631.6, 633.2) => 68.64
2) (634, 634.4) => 63.95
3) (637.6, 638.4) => 70.07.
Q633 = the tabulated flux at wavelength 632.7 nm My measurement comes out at 60.99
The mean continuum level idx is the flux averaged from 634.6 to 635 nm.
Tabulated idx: 65.8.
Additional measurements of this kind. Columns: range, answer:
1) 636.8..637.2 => 67.9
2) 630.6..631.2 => 46.1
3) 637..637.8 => 65.7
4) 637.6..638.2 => 66.9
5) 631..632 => 58.4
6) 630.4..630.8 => 57.6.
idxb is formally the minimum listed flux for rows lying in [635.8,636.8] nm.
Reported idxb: 63.68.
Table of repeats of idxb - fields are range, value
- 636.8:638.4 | 61.71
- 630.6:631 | 41.04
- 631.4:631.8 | 65.25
